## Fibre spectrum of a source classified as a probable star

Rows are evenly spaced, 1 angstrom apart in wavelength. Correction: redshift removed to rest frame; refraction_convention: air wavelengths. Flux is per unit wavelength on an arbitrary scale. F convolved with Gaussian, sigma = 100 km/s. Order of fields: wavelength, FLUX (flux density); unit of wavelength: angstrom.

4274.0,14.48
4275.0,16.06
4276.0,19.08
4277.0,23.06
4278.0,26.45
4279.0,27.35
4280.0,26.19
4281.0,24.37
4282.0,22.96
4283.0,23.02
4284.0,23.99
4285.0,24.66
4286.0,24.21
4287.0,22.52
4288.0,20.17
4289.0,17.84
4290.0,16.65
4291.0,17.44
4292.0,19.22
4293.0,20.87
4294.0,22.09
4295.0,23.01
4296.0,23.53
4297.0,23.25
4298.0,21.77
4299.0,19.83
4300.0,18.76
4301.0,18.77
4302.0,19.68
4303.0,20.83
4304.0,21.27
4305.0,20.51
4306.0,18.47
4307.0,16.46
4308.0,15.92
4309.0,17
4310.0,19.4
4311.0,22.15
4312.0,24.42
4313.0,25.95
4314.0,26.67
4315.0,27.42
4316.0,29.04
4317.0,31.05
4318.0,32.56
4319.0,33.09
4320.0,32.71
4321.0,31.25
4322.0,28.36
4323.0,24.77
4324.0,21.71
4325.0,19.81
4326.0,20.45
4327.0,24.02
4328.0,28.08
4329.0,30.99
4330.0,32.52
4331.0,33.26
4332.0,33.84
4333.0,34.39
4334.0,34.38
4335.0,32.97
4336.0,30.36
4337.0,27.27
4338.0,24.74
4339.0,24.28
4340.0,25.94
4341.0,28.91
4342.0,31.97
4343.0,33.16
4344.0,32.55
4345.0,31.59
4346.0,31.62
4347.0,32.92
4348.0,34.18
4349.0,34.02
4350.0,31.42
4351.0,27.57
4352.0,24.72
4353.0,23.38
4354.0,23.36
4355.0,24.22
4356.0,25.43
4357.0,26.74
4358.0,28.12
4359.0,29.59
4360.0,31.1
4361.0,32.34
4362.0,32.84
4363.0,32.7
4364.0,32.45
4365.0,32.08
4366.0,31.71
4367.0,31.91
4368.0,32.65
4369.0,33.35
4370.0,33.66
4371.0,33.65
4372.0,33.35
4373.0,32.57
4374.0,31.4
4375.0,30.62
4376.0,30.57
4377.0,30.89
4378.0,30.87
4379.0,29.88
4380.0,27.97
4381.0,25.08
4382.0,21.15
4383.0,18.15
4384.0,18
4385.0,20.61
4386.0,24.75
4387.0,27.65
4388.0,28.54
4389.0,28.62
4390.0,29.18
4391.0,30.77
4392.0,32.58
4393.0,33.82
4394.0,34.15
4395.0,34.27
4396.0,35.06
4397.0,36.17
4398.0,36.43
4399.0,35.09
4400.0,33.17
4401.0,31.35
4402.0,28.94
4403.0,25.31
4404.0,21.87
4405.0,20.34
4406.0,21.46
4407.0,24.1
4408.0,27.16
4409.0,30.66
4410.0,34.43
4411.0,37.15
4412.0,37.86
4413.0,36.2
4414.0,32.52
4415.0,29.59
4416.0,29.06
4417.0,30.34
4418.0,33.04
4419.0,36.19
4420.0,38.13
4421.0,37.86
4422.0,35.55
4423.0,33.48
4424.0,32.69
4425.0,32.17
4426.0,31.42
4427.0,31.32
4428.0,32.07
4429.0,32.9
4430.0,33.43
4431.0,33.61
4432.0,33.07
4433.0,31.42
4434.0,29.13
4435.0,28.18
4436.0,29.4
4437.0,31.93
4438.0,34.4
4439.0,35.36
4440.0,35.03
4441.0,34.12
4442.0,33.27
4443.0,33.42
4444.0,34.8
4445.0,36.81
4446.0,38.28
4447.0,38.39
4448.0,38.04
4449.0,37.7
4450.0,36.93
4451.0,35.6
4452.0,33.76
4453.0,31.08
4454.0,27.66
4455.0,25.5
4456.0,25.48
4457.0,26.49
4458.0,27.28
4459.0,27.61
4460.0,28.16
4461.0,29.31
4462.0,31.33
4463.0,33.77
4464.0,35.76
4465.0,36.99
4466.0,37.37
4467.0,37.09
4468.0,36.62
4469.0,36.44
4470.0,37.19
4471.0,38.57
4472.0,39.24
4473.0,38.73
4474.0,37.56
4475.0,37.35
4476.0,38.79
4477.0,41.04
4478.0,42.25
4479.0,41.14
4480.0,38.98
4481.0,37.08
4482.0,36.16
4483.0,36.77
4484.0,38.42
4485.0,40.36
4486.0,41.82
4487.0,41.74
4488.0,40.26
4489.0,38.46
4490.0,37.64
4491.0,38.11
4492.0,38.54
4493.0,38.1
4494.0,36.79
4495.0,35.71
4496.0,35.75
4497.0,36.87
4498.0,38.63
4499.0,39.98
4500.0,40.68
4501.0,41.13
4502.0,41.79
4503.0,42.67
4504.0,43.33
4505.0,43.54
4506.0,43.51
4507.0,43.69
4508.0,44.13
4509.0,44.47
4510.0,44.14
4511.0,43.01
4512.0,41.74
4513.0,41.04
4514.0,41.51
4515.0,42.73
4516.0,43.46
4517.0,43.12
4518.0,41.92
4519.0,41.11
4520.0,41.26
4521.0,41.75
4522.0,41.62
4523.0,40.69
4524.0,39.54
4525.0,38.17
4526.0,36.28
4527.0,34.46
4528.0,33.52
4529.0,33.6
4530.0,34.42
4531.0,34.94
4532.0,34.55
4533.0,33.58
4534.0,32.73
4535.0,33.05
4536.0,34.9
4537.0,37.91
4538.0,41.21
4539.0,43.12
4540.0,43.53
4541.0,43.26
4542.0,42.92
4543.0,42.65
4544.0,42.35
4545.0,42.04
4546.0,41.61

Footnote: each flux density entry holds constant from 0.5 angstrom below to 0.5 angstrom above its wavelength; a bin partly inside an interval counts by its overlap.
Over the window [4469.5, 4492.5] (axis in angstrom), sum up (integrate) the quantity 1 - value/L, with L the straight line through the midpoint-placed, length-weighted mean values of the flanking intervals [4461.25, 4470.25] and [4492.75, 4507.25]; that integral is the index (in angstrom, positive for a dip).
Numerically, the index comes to -0.8 angstrom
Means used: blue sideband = 35.6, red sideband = 40.1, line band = 39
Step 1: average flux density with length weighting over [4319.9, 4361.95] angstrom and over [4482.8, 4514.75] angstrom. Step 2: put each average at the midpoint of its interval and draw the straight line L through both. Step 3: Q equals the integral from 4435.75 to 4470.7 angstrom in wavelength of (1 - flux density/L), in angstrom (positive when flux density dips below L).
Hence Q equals 3.5 angstrom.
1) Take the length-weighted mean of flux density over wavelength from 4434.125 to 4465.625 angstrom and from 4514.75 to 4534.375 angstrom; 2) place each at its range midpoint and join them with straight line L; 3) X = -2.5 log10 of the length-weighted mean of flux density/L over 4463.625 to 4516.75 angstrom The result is -0.12 mag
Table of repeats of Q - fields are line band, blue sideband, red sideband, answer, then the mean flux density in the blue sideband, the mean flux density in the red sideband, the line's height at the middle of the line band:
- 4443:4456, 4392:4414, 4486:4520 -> 0.6 angstrom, 31.3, 40.9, 35.7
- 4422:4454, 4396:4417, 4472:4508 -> 0.4 angstrom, 30.6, 39.6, 34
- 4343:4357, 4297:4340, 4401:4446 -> -0.9 angstrom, 25.5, 31.9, 27.4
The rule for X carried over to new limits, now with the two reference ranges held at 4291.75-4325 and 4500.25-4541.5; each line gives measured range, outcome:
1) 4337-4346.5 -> -0.13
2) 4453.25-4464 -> 0.22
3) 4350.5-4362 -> 0.00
